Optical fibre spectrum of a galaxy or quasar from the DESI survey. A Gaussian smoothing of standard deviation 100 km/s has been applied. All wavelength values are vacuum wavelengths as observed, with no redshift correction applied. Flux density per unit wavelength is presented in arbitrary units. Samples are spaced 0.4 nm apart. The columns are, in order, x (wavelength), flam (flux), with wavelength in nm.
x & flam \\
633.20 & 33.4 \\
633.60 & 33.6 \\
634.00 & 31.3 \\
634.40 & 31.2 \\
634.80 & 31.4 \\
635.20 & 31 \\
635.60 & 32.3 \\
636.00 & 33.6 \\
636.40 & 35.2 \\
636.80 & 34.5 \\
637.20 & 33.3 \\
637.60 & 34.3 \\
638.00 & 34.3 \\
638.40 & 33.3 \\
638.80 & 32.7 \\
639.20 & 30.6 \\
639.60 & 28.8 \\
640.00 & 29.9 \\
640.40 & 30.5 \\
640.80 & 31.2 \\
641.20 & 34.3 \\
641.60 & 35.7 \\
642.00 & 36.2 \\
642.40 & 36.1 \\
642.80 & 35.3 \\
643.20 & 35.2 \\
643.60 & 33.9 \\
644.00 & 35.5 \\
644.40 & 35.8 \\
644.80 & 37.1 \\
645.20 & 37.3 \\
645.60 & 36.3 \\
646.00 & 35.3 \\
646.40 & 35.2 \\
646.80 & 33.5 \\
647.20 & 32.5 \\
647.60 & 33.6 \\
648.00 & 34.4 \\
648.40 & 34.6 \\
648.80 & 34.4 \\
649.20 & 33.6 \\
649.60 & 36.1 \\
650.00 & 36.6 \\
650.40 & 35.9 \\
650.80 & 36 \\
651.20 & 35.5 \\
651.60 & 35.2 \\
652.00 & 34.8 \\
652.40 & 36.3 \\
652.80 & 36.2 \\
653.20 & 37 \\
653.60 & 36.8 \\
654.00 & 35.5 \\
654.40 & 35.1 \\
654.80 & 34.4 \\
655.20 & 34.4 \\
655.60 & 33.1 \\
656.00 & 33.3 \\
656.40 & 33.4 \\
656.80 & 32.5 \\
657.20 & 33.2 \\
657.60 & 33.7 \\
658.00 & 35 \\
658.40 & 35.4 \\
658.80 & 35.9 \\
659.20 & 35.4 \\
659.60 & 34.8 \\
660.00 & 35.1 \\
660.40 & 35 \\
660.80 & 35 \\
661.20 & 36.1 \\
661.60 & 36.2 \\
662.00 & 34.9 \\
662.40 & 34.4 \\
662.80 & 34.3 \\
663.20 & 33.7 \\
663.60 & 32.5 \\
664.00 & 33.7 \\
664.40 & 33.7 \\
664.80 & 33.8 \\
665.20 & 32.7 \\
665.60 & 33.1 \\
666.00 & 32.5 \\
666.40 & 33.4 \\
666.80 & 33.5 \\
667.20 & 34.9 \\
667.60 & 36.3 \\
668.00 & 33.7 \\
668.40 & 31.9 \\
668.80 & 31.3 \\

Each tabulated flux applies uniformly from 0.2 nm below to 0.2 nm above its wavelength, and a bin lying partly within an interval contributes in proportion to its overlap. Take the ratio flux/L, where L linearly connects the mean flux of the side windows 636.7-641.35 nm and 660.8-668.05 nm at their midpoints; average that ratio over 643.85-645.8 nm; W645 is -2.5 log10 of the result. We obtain -0.12 mag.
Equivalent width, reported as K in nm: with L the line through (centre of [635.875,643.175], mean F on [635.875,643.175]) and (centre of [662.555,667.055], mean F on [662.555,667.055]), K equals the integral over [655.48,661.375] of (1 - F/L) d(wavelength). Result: -0.19 nm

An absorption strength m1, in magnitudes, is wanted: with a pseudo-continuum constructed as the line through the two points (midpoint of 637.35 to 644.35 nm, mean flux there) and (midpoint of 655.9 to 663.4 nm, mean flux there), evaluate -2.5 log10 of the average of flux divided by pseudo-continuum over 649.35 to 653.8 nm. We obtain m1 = -0.06 mag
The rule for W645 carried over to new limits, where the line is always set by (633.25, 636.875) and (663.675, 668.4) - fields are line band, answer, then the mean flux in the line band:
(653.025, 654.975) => -0.079 mag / 35.8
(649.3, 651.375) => -0.087 mag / 35.9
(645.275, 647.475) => -0.054 mag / 34.7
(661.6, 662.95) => -0.040 mag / 34.8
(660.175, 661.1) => -0.052 mag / 35.1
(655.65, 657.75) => 0.005 mag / 33.2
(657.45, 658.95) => -0.052 mag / 35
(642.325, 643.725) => -0.070 mag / 35.1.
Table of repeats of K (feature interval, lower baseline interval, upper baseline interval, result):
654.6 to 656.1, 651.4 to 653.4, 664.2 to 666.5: 0.06 nm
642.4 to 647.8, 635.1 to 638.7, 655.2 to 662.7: -0.19 nm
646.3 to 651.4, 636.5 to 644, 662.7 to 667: -0.21 nm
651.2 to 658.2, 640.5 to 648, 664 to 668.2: -0.07 nm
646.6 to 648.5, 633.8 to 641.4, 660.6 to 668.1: -0.04 nm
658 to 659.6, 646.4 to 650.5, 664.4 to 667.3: -0.07 nm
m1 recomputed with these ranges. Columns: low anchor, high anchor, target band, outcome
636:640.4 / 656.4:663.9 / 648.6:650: -0.04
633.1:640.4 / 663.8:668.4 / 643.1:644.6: -0.08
